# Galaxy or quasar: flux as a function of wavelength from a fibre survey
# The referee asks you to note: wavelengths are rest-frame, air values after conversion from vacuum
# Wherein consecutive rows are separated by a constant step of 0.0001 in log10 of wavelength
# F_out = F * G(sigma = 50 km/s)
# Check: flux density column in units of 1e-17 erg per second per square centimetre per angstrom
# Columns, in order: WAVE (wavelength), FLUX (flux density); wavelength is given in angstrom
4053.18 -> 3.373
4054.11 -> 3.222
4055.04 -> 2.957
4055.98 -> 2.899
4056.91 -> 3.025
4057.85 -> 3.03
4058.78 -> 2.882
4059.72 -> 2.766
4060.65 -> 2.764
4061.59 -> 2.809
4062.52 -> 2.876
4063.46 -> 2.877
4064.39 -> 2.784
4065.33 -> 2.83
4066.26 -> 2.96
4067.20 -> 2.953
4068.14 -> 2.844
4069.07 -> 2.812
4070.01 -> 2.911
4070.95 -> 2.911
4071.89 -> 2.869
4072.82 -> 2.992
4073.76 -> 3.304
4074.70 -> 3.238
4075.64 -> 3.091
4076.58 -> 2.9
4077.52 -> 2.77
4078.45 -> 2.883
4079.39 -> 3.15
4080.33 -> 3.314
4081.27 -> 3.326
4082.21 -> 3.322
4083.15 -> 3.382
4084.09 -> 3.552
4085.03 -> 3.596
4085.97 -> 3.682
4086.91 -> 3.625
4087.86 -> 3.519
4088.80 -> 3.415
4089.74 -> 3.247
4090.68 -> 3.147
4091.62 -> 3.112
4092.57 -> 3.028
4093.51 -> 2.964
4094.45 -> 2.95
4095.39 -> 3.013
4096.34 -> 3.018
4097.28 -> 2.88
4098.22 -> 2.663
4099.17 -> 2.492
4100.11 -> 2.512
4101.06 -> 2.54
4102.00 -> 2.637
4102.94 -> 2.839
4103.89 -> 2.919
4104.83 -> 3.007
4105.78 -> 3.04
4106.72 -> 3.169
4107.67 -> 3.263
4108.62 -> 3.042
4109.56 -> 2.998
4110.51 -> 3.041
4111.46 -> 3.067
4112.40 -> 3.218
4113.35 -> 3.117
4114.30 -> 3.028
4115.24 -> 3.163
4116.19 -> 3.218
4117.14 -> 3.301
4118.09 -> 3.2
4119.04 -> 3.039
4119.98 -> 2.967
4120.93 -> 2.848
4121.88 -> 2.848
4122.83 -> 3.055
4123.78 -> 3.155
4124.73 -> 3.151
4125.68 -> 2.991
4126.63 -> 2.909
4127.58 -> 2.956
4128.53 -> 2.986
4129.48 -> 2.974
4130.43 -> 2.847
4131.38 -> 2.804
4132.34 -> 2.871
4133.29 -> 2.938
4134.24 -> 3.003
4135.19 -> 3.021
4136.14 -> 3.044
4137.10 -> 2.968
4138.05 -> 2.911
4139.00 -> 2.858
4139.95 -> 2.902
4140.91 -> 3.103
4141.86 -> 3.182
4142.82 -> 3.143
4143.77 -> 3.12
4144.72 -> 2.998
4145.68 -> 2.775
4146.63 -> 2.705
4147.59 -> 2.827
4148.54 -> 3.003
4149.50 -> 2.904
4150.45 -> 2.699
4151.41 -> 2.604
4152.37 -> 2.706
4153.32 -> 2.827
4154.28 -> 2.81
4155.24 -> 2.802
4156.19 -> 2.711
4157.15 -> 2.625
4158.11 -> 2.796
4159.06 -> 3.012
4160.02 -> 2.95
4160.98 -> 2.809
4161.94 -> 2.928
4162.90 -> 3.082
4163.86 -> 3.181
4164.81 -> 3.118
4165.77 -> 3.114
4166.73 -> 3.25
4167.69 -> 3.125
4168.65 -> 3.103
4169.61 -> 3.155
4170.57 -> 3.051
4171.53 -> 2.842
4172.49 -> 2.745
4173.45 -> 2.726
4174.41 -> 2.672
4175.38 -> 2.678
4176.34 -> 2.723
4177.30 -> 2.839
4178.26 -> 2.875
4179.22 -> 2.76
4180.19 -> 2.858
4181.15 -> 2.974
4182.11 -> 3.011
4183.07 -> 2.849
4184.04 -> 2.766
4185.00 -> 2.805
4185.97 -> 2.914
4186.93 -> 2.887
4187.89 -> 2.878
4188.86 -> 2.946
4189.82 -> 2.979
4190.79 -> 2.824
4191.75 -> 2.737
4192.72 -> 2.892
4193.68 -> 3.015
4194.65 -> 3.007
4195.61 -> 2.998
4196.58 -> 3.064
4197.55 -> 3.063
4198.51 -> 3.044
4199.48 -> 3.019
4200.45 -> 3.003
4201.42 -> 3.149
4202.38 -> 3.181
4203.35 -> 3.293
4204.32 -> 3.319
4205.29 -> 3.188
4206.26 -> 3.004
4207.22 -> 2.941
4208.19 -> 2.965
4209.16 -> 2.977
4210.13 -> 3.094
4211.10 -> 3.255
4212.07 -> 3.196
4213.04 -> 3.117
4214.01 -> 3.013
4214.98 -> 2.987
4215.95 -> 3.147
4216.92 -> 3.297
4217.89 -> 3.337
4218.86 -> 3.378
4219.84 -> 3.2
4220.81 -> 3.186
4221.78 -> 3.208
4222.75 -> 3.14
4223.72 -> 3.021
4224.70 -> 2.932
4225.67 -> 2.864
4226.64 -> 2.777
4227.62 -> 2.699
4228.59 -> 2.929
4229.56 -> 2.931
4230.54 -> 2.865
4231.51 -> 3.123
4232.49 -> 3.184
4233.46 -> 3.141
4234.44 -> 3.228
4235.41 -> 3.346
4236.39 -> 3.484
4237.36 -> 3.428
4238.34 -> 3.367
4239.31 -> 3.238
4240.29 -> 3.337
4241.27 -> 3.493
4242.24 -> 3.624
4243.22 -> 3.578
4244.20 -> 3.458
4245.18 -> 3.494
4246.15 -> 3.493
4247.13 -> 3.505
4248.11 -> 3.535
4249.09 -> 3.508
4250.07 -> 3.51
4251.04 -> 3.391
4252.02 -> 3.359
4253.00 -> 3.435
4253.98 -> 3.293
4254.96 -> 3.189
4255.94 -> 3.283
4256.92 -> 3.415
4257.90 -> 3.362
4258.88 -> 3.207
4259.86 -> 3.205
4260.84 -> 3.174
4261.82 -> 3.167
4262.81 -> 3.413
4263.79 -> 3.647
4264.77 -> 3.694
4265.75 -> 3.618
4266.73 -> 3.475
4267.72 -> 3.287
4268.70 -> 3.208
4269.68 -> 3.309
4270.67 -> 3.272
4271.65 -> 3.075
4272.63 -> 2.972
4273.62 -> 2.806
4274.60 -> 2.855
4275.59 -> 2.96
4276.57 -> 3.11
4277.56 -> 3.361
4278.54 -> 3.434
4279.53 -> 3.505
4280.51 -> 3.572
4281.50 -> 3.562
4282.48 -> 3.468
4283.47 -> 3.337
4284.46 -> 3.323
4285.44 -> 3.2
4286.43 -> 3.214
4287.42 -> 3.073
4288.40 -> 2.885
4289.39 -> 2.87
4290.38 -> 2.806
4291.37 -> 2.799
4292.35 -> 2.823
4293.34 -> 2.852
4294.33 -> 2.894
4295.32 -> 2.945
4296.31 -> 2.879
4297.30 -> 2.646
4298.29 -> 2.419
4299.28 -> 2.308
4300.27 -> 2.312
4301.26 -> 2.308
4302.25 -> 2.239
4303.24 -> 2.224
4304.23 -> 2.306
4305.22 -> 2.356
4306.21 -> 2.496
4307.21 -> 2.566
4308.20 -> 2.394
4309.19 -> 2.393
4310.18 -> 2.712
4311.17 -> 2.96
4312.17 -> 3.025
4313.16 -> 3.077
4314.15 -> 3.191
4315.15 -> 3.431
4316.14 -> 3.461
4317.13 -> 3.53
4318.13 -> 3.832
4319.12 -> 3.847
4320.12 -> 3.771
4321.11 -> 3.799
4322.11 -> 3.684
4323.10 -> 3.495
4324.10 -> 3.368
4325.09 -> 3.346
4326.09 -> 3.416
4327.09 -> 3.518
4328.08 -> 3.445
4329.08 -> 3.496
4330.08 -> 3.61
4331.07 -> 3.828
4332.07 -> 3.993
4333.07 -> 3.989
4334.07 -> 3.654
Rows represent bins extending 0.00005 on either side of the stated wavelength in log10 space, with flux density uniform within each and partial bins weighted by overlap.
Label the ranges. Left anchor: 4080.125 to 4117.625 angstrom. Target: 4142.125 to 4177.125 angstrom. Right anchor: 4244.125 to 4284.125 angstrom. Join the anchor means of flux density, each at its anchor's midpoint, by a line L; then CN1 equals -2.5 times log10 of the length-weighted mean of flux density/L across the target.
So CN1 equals 0.105 mag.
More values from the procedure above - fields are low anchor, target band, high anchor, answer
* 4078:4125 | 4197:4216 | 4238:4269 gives 0.072 mag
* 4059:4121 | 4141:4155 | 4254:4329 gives 0.066 mag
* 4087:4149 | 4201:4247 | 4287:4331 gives -0.065 mag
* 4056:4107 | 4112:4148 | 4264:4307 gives 0.003 mag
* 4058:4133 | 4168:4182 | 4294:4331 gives 0.060 mag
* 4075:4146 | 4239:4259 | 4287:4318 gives -0.201 mag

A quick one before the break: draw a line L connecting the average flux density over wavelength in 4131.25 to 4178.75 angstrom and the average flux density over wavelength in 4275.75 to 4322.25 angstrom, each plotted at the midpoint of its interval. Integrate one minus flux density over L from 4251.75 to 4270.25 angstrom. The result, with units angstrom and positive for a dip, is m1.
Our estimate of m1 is -2.3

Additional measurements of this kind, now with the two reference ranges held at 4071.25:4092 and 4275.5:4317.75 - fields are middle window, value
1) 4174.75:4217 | 1.1 angstrom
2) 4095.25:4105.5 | 1.4 angstrom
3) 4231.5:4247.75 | -2.1 angstrom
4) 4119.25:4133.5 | 1.0 angstrom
